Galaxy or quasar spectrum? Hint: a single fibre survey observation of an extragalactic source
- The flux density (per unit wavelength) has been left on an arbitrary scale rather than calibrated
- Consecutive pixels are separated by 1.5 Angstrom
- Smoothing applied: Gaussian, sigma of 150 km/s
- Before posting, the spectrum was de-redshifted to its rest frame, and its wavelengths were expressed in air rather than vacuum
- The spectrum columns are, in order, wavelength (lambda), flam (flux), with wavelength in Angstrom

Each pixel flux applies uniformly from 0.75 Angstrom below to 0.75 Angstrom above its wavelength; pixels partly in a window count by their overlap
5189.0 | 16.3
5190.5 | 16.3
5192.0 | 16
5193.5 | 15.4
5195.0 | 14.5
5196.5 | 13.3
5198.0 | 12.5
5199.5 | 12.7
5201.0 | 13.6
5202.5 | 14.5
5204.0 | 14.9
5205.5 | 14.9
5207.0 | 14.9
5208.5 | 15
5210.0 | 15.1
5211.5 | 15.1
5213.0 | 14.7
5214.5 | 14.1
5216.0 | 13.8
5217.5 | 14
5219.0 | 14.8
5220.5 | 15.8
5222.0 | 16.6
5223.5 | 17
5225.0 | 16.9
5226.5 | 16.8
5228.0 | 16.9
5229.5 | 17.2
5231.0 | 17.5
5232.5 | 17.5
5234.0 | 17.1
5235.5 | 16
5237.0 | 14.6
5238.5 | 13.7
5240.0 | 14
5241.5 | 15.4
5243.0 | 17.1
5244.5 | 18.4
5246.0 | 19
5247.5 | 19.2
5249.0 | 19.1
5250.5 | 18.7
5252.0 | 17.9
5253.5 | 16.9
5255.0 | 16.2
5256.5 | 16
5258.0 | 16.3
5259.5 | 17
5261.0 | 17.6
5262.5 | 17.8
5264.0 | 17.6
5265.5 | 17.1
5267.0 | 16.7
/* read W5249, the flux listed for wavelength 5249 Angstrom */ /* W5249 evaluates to 19.1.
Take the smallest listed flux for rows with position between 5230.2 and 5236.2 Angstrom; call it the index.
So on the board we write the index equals 16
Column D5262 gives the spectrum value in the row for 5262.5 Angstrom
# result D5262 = 17.8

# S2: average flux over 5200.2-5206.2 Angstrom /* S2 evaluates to 14.5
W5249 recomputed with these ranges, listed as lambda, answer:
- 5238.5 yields 13.7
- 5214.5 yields 14.1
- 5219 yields 14.8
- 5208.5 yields 15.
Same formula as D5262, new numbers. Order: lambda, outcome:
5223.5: 17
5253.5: 16.9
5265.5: 17.1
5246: 19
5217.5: 14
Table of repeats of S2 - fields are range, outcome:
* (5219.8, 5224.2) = 16.5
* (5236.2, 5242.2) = 14.4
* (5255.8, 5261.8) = 16.7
